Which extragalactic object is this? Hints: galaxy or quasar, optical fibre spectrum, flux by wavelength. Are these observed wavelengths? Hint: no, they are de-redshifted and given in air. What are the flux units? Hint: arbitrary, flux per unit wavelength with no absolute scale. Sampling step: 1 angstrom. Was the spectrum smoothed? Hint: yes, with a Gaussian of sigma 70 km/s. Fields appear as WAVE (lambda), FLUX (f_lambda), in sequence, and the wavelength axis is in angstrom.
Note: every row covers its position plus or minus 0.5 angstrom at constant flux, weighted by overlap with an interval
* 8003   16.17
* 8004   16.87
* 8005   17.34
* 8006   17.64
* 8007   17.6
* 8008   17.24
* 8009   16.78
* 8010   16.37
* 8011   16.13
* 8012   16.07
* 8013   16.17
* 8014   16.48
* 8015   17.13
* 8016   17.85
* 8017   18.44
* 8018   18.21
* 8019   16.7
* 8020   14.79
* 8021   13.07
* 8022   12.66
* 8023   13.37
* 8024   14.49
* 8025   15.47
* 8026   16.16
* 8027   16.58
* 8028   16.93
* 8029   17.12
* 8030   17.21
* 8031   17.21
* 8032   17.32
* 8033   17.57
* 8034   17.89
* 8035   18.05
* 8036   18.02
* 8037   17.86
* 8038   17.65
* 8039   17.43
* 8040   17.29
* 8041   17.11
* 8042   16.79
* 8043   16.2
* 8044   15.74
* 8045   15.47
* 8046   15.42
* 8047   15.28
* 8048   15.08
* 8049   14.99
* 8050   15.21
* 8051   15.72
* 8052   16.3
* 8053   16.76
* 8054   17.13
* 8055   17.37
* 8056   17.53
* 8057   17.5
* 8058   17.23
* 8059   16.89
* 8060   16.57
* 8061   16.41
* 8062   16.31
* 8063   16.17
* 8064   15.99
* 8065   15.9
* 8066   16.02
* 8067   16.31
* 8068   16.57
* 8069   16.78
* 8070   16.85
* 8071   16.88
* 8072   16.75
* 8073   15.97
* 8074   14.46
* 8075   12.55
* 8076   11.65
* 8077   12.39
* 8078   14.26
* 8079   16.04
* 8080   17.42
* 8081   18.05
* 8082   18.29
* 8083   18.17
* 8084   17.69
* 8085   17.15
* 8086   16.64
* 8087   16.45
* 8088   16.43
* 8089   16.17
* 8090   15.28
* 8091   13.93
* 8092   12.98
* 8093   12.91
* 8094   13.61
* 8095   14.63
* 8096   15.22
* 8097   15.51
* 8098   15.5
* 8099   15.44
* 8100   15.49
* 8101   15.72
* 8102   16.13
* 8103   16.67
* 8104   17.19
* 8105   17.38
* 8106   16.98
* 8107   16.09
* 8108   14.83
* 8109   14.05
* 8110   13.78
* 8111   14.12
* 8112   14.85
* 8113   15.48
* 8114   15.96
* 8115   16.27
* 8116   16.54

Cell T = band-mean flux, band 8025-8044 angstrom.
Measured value 17.2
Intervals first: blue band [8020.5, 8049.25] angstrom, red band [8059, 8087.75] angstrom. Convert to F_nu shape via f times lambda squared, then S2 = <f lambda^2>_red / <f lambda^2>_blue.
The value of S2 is 1.00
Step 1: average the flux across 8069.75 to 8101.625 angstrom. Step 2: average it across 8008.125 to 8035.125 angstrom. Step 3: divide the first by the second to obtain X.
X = 0.95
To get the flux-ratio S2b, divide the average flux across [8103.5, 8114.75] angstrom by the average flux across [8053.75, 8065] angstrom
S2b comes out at 0.93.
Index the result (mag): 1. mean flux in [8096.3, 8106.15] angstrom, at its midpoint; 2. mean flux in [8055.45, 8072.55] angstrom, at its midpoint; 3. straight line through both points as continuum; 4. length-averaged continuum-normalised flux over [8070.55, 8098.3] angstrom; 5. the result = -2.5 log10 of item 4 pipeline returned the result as 0.06 mag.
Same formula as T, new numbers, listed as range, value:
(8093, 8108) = 15.7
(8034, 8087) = 16.4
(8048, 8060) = 16.5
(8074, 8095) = 15.4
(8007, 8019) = 17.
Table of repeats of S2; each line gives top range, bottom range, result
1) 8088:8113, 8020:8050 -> 0.95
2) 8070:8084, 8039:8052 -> 0.99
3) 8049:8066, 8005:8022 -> 1.01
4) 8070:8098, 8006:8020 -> 0.93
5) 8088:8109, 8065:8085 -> 0.97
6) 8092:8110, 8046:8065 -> 0.95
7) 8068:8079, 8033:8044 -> 0.87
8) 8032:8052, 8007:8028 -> 1.04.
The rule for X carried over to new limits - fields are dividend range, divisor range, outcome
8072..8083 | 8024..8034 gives 0.91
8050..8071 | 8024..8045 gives 0.98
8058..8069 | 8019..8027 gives 1.12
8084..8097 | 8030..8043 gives 0.87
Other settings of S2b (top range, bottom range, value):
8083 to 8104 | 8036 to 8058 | 0.94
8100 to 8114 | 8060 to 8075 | 0.97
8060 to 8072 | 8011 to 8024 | 1.03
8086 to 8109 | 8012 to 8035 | 0.95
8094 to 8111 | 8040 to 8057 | 0.96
